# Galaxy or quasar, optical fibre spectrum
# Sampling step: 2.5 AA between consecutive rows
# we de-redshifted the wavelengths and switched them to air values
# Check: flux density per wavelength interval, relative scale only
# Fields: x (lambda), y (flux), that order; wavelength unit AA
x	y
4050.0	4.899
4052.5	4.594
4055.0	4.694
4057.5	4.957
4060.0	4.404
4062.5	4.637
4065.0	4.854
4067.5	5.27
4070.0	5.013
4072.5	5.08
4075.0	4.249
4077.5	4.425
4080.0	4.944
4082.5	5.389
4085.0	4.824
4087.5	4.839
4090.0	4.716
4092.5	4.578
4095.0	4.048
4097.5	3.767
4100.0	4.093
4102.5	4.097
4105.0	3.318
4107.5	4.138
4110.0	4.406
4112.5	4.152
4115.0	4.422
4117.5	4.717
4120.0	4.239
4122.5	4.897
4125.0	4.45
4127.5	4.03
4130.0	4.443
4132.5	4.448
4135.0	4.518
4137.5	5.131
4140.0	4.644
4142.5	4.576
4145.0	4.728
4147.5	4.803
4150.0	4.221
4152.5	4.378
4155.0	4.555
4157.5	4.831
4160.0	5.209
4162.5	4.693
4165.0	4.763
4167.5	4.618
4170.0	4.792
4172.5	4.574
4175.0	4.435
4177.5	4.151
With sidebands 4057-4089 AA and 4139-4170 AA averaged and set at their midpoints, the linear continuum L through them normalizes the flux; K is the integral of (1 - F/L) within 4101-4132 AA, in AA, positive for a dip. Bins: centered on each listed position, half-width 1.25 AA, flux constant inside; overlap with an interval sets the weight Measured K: 3.06 AA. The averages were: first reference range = 4.83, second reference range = 4.67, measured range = 4.28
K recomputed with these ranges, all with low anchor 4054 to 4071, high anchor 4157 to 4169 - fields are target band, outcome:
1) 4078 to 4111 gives 2.9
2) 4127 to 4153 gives 1.4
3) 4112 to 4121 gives 0.8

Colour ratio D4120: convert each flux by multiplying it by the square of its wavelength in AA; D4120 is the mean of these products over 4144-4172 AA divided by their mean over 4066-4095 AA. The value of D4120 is 1.0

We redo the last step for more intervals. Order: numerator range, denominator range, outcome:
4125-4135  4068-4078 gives 0.94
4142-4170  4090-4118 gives 1.15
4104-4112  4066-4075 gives 0.81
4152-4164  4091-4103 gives 1.19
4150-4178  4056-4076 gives 1.01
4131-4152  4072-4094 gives 1.00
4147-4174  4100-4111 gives 1.20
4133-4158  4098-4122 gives 1.12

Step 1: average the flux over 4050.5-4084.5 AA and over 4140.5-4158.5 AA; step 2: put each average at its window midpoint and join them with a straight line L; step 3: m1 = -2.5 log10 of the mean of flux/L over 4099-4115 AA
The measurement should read 0.16 mag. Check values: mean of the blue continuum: 4.81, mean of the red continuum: 4.58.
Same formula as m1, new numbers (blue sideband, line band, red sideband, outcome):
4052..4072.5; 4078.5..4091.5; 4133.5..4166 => -0.03 mag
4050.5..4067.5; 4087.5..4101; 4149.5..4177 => 0.10 mag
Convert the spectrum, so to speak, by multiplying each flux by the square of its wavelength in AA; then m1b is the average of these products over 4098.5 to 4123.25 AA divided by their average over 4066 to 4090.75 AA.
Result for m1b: 0.88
